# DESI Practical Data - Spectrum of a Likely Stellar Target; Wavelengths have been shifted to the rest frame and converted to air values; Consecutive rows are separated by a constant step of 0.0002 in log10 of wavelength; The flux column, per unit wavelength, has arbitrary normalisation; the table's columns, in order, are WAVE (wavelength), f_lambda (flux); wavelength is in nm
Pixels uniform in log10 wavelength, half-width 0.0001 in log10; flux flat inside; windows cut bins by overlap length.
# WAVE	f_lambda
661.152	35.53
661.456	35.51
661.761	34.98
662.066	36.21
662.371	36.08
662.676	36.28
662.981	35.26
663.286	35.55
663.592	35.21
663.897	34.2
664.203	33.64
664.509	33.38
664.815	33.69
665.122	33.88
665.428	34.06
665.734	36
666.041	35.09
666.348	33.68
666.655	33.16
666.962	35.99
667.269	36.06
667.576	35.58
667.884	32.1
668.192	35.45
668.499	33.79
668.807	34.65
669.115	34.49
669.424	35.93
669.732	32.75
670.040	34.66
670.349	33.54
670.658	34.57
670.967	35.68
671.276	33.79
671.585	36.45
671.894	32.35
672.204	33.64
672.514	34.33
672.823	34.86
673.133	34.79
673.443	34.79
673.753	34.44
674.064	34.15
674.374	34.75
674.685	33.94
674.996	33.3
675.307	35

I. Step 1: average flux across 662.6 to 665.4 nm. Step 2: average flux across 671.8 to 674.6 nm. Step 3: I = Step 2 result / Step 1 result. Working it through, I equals 1.0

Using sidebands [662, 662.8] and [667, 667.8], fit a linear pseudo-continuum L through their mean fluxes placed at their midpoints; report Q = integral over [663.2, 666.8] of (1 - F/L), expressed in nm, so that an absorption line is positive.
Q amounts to 0.16 nm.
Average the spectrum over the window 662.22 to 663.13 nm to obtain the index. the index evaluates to 35.9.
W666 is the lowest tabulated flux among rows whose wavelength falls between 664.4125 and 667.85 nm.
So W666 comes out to 33.16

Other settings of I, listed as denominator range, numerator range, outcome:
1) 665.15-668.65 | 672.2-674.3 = 1.00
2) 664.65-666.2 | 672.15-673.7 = 1.00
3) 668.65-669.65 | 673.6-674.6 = 0.99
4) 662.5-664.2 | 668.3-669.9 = 0.98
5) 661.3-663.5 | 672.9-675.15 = 0.96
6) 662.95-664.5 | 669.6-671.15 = 0.99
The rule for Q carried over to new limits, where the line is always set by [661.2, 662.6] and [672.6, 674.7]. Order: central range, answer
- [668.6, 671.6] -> 0.031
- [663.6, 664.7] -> 0.049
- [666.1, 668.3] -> 0.039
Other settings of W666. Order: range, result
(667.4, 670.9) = 32.1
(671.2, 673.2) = 32.35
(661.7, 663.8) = 34.98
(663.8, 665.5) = 33.38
